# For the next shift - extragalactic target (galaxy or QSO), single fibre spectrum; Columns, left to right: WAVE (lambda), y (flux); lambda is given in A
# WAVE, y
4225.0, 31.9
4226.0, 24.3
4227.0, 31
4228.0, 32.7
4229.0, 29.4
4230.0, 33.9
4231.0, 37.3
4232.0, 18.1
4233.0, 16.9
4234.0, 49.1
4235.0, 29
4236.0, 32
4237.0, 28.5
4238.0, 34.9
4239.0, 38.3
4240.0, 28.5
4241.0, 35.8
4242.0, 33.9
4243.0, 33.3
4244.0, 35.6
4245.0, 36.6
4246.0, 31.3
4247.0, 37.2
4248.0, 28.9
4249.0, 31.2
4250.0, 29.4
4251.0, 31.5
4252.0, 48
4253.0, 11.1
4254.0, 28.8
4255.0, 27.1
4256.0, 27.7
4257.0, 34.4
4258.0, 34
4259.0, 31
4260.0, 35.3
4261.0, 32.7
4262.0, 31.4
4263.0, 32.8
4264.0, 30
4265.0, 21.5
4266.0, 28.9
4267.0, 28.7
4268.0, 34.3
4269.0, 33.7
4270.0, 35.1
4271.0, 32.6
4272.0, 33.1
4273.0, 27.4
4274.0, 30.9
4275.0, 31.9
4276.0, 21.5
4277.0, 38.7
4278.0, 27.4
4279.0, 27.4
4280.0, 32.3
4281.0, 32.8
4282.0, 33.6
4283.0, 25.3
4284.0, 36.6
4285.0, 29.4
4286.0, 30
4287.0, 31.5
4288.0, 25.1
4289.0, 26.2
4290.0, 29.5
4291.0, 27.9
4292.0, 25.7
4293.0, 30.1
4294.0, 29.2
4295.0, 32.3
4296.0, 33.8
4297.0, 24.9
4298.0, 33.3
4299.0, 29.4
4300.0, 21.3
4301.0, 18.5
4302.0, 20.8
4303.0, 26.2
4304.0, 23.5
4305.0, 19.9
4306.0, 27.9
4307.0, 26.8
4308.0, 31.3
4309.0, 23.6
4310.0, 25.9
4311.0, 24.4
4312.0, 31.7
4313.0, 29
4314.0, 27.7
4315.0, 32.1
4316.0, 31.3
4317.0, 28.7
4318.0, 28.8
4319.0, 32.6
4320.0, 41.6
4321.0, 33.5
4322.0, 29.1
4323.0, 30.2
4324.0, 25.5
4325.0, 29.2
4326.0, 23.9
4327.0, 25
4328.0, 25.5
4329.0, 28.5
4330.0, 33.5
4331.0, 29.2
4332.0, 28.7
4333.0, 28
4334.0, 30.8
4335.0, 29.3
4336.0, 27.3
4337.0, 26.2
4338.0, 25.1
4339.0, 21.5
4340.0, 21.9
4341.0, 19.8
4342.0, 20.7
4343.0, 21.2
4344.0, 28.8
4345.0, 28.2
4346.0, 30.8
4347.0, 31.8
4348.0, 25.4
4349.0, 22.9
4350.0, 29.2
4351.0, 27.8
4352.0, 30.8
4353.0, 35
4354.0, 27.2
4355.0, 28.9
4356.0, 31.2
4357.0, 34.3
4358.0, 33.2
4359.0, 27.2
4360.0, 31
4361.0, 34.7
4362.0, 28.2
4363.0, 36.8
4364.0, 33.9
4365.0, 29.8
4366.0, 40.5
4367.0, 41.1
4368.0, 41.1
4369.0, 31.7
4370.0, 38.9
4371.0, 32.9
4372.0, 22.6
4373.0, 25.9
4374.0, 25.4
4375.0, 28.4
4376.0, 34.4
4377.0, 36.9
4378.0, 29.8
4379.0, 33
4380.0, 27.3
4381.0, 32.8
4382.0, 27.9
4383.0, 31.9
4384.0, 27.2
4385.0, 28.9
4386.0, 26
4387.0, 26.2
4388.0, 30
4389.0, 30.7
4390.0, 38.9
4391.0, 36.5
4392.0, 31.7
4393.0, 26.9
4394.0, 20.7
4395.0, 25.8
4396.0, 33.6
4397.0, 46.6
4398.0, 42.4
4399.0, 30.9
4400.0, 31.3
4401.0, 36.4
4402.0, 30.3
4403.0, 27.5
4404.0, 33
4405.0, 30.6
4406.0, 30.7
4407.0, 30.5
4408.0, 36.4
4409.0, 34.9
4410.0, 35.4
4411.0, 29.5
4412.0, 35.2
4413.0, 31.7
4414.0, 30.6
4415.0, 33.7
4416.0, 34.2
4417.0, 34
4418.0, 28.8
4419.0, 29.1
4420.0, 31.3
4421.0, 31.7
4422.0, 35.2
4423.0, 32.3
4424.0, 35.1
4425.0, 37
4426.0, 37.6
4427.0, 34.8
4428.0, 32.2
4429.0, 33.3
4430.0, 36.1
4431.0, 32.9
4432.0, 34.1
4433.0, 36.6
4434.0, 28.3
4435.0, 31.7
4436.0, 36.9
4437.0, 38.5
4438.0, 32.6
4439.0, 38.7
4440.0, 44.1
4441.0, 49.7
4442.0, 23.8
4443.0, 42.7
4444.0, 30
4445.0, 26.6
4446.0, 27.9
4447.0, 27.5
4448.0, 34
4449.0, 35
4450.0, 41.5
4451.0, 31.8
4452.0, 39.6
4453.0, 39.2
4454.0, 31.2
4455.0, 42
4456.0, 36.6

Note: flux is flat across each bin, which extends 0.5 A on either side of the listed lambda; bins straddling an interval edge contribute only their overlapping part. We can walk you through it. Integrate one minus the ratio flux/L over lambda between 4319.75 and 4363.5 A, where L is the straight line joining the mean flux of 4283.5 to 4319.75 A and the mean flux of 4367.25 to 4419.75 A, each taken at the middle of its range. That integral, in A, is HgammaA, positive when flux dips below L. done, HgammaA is 1.7 A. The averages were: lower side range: 28.1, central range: 28.5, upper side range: 31.7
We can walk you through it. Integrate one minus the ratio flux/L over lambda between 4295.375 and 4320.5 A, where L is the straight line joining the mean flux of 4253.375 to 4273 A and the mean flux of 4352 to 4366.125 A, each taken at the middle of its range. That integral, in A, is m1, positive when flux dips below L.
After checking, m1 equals 2.9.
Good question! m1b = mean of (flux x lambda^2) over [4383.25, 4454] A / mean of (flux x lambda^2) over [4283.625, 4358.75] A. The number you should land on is 1.24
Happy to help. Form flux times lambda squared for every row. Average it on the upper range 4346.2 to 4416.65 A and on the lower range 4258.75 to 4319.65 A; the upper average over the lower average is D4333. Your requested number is 1.13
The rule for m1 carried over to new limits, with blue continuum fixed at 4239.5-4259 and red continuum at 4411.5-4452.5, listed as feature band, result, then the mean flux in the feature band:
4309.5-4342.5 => 4.7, 28.1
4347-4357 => 1.2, 29.1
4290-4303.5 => 2.1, 27.3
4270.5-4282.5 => 0.5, 30.8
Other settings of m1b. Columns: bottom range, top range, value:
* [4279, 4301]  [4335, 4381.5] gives 1.05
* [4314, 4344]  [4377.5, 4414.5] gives 1.17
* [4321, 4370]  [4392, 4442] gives 1.18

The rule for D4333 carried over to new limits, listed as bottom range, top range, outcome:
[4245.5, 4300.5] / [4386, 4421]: 1.13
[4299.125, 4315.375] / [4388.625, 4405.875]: 1.32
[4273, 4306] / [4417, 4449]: 1.28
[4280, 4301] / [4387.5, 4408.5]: 1.17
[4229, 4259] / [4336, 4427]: 1.04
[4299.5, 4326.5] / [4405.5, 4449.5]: 1.29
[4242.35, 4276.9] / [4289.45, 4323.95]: 0.93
